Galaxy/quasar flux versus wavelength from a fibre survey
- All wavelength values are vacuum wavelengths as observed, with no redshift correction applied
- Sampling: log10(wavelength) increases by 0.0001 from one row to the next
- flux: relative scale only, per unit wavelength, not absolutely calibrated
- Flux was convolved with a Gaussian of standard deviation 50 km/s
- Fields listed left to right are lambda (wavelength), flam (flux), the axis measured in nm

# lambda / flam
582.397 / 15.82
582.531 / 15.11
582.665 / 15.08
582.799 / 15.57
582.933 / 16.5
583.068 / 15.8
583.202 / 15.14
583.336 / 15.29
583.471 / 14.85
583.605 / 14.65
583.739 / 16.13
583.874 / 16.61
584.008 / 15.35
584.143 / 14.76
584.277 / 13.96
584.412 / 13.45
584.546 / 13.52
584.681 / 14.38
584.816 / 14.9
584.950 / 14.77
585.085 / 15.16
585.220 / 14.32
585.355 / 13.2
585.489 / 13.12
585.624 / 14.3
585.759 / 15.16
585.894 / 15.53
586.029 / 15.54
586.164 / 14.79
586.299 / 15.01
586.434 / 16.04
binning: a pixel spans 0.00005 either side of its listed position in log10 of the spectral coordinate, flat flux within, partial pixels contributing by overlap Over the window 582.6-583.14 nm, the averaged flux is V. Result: 15.7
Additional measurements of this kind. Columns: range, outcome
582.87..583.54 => 15.5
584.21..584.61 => 13.7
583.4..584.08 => 15.5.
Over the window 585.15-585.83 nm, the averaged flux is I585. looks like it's 14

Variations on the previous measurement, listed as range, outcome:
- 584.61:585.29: 14.7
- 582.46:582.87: 15.3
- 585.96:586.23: 15.2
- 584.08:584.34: 14.4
